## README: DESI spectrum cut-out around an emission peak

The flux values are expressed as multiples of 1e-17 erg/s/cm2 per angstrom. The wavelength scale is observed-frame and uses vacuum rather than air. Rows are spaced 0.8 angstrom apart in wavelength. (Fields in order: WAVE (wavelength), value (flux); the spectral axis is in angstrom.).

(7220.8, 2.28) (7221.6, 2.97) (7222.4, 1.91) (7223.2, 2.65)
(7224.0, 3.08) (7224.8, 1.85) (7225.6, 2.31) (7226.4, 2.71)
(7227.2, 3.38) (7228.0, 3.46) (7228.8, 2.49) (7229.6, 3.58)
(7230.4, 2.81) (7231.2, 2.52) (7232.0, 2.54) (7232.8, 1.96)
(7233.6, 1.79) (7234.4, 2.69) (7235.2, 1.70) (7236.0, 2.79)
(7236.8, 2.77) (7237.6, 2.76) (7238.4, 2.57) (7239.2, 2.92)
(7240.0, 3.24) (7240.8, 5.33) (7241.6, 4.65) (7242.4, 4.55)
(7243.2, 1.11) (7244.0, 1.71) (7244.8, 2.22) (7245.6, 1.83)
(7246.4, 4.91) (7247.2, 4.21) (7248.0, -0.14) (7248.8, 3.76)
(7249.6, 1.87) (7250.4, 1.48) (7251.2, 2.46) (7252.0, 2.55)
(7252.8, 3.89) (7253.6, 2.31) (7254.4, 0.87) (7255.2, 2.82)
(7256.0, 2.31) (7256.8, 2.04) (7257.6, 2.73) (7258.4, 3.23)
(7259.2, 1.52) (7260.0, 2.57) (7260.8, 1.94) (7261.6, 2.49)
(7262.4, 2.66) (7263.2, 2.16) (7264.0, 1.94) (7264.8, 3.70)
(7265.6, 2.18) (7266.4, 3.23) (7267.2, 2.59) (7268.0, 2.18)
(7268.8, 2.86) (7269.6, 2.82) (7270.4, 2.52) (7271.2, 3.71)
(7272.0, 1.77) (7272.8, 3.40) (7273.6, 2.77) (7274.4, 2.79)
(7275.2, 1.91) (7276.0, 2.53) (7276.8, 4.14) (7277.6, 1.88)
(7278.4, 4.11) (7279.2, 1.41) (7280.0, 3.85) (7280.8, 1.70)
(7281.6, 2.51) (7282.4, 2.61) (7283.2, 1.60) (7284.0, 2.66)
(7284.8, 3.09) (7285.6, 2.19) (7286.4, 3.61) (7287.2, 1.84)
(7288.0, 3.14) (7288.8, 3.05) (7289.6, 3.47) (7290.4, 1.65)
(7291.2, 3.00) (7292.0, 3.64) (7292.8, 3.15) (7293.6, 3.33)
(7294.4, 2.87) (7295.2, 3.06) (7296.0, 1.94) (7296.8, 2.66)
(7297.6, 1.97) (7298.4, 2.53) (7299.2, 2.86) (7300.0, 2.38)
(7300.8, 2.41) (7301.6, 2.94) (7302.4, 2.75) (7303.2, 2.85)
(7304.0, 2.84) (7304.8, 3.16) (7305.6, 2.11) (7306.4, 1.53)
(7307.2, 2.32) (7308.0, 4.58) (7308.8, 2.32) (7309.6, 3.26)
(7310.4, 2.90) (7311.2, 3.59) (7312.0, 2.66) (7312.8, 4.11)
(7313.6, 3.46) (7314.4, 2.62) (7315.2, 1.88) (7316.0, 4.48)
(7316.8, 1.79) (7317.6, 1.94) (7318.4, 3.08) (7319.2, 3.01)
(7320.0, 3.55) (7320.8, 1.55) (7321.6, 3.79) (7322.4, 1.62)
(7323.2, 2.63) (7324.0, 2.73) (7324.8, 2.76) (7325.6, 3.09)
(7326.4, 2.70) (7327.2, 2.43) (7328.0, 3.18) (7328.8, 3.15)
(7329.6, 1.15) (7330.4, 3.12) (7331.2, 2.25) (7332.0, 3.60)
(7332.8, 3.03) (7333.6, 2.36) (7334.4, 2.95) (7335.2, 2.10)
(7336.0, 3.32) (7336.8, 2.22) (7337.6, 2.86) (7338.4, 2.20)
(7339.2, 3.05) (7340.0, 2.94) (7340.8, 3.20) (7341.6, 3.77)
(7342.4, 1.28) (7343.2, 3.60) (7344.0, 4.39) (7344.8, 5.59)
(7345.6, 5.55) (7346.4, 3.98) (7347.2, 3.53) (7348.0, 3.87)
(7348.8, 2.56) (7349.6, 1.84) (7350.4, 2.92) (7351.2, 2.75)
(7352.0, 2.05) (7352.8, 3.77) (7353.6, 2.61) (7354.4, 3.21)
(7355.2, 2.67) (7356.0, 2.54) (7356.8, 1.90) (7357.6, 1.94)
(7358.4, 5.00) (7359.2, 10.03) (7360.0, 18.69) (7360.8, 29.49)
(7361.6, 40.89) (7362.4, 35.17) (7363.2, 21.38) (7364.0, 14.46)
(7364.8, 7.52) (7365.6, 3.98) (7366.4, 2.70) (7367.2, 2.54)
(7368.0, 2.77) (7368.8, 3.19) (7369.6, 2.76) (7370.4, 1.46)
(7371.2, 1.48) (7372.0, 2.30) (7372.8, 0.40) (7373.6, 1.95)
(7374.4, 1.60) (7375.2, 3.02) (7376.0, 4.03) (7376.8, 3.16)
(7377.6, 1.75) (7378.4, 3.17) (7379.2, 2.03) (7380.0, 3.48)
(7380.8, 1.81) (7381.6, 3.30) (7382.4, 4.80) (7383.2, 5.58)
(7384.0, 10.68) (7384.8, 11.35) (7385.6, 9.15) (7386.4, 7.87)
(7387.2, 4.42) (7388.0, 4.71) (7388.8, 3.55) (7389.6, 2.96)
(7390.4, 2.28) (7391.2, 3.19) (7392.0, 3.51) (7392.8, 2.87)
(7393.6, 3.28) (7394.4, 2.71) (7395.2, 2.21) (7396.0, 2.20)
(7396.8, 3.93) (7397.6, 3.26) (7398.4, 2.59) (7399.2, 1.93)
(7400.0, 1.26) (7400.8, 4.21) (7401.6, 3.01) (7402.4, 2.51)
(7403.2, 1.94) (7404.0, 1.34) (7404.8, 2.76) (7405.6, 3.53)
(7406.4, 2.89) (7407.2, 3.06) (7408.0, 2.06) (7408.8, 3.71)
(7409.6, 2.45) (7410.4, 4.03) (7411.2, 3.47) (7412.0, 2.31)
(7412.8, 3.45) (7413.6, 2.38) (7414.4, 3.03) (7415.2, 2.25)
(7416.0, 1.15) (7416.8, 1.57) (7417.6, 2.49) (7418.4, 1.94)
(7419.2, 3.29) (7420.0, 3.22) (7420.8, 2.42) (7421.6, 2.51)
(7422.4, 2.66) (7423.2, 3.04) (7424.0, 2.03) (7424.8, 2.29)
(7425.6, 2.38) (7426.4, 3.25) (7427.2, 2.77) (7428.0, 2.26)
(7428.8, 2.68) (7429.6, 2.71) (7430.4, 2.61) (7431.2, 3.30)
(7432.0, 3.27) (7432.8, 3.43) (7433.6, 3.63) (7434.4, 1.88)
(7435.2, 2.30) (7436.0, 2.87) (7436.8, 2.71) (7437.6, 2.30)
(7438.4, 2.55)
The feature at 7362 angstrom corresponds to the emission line H-alpha 6563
